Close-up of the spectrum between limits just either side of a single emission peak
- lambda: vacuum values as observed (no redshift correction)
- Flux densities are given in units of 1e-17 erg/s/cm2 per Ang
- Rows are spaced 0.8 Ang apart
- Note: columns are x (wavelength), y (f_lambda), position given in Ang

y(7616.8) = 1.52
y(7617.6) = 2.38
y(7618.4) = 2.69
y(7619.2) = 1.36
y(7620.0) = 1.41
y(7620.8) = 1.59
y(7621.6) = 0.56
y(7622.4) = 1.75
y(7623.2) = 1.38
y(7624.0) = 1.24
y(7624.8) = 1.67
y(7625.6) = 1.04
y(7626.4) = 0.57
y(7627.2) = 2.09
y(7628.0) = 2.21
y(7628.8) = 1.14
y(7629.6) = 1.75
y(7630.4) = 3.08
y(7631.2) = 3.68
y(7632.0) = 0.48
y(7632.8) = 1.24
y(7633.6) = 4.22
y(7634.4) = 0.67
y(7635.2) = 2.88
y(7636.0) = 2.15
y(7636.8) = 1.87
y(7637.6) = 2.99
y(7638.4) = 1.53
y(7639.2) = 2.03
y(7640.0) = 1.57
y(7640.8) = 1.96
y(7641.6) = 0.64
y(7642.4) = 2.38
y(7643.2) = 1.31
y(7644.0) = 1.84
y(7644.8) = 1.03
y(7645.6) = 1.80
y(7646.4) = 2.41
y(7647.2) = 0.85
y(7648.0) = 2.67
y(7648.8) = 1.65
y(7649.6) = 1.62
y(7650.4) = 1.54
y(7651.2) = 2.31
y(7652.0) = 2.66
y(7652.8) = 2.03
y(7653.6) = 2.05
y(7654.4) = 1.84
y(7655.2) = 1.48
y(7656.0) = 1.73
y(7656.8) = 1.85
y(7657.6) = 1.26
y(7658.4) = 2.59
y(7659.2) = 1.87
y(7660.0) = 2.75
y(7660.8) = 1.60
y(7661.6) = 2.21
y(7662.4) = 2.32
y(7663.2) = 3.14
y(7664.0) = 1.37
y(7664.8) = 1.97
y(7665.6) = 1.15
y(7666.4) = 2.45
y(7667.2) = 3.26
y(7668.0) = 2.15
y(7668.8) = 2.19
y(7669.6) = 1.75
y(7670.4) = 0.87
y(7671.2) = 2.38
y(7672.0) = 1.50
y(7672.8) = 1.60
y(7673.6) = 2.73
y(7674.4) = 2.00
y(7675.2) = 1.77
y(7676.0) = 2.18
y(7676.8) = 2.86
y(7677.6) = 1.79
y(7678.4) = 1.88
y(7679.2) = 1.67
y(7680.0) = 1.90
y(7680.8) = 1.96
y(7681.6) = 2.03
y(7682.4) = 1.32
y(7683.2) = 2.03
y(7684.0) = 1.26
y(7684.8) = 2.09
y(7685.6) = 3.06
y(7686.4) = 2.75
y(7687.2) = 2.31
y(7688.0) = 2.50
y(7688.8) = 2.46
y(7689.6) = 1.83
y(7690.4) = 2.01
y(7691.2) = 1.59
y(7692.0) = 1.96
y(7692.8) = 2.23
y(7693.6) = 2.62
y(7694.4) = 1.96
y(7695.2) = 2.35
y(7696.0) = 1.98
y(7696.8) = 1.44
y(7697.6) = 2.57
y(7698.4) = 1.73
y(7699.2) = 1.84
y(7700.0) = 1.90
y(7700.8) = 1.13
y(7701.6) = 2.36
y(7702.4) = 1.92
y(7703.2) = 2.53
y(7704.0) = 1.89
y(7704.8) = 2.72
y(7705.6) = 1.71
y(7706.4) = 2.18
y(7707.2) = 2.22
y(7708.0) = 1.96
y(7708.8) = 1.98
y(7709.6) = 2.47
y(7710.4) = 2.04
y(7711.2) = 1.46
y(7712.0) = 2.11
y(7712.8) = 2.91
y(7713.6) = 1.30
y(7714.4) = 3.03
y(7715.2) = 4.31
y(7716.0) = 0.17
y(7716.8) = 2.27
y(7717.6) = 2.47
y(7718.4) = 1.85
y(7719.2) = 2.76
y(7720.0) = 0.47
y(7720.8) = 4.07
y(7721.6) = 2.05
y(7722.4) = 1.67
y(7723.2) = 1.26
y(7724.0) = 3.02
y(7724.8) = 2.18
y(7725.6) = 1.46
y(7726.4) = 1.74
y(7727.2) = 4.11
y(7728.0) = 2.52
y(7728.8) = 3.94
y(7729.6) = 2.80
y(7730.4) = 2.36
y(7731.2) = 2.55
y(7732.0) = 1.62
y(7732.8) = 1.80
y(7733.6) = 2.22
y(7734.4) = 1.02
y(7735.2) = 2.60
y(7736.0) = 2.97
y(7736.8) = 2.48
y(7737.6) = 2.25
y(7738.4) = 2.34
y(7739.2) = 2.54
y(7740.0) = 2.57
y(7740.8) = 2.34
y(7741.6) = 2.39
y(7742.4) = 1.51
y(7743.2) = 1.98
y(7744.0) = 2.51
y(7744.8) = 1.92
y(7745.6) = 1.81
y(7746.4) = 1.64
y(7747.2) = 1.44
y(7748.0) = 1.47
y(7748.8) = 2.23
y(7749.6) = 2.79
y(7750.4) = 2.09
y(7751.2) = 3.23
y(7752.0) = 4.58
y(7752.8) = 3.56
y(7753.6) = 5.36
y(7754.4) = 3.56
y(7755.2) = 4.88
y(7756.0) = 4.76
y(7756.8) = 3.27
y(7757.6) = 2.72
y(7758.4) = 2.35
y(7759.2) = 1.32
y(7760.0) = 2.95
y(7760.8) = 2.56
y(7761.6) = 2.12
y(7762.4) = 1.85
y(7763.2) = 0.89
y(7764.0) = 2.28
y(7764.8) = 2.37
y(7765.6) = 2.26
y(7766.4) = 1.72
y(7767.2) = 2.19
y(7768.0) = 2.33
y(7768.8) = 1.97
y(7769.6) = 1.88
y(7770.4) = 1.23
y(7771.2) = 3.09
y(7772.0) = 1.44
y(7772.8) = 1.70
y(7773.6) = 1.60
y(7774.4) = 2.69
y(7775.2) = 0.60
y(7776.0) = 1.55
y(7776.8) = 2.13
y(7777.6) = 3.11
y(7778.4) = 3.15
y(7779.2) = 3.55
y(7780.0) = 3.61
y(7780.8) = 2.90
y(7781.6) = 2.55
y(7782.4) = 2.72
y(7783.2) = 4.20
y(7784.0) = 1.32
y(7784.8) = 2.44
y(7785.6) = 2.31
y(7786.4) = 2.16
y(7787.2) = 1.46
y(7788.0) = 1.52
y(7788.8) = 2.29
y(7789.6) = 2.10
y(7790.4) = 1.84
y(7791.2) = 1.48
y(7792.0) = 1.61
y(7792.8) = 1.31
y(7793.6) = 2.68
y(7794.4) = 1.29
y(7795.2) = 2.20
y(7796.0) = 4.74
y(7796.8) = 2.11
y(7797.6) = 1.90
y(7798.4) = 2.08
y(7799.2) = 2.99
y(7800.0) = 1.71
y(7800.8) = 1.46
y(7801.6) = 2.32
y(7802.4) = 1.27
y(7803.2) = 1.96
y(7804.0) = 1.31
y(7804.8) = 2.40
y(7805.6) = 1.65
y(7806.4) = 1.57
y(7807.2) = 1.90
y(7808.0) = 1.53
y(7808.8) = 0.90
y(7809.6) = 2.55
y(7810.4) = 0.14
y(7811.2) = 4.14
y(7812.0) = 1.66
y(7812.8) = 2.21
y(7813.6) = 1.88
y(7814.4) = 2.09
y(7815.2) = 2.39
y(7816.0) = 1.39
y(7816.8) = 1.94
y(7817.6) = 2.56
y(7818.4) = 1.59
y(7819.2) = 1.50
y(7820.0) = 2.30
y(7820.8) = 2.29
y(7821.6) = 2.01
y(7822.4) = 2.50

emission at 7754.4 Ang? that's Halpha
